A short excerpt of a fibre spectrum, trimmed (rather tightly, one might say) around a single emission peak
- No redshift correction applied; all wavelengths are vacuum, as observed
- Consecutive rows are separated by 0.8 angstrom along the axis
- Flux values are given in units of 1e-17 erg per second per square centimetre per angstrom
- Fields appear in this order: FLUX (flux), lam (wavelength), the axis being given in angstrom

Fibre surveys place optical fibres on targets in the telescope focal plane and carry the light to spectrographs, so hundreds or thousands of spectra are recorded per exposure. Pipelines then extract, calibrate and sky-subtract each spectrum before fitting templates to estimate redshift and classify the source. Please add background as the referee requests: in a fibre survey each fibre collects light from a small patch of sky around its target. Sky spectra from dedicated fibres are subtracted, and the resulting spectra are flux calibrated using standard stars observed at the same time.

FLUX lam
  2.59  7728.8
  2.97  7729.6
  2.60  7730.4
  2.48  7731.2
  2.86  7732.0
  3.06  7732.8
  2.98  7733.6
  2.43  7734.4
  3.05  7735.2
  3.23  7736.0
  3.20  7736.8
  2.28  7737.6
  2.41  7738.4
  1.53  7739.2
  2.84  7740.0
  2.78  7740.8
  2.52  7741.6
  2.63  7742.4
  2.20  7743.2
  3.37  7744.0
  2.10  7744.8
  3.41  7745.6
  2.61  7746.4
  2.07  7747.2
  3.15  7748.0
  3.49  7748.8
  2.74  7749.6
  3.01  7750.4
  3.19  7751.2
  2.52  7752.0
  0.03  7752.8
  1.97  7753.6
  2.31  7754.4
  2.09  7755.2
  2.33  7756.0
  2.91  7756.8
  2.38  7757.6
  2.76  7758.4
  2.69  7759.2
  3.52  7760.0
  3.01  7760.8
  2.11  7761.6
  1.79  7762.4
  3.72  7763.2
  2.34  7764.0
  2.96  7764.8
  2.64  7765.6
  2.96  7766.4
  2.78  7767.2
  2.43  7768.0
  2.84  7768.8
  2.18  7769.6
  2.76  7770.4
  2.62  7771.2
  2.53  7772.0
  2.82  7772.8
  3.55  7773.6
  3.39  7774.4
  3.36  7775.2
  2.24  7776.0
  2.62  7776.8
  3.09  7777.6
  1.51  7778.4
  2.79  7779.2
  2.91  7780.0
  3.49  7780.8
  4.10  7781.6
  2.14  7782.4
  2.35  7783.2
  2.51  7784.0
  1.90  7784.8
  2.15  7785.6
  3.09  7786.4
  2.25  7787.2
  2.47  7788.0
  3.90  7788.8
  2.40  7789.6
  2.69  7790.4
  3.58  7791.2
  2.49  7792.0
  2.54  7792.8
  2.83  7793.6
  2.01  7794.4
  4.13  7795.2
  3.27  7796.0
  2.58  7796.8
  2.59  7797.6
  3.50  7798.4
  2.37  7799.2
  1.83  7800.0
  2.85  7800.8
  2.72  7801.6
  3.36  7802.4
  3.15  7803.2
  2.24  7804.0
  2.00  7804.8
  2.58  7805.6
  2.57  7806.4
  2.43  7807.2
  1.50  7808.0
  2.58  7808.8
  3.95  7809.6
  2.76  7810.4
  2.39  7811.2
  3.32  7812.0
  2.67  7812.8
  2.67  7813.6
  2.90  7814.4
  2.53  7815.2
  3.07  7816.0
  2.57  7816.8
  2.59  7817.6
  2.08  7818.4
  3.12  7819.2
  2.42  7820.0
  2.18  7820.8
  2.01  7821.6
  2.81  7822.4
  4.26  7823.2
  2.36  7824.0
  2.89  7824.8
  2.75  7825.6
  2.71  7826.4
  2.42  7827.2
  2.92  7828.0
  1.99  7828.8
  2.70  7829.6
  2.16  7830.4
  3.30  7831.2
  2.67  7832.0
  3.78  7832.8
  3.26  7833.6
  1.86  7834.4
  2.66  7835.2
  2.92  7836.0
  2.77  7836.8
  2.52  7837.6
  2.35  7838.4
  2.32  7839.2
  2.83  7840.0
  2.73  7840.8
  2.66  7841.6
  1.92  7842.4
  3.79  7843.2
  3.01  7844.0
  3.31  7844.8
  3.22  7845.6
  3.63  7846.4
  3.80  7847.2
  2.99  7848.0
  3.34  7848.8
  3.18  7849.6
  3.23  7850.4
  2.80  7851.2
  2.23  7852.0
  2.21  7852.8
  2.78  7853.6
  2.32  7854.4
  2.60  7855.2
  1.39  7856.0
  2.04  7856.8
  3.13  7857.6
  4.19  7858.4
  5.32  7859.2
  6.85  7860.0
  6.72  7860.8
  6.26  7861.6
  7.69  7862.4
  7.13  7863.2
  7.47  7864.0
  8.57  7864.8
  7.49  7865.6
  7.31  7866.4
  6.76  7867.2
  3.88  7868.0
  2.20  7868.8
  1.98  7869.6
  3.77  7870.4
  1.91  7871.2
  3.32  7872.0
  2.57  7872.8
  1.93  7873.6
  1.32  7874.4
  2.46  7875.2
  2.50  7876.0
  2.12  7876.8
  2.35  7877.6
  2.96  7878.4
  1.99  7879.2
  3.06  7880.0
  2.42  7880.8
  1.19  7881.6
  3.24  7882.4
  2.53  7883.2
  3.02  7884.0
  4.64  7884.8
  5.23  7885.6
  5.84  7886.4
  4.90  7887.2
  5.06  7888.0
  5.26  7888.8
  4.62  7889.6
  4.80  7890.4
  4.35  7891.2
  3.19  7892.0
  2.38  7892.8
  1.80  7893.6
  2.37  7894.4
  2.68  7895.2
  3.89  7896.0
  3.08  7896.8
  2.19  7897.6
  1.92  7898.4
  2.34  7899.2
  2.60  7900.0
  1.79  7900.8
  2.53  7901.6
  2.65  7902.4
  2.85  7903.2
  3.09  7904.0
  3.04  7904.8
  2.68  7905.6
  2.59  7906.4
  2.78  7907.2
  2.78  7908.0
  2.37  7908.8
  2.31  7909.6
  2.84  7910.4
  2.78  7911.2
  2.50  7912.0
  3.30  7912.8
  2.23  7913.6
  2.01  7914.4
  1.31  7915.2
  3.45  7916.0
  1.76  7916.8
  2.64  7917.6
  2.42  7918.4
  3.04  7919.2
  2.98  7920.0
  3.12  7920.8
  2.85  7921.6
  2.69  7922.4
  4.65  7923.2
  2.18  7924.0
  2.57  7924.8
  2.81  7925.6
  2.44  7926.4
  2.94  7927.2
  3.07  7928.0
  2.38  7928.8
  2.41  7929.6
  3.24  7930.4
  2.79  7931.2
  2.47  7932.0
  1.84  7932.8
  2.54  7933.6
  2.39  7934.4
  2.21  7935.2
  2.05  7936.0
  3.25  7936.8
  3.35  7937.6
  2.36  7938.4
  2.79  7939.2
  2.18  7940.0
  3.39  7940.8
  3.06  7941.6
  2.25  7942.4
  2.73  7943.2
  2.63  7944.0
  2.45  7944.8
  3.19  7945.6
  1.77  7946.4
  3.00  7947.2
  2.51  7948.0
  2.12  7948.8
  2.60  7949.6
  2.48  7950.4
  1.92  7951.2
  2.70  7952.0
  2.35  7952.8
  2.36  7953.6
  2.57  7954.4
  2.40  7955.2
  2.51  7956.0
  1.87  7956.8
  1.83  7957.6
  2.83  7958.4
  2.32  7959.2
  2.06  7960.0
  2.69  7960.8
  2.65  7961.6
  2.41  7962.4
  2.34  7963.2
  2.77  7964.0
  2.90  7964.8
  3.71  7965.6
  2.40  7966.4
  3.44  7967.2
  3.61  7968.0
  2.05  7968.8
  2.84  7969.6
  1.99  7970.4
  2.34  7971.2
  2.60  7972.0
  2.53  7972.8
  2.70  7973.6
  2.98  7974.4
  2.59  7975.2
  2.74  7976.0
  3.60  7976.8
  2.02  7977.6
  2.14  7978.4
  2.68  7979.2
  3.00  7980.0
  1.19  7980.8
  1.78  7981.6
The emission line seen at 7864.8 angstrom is H-alpha 6563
